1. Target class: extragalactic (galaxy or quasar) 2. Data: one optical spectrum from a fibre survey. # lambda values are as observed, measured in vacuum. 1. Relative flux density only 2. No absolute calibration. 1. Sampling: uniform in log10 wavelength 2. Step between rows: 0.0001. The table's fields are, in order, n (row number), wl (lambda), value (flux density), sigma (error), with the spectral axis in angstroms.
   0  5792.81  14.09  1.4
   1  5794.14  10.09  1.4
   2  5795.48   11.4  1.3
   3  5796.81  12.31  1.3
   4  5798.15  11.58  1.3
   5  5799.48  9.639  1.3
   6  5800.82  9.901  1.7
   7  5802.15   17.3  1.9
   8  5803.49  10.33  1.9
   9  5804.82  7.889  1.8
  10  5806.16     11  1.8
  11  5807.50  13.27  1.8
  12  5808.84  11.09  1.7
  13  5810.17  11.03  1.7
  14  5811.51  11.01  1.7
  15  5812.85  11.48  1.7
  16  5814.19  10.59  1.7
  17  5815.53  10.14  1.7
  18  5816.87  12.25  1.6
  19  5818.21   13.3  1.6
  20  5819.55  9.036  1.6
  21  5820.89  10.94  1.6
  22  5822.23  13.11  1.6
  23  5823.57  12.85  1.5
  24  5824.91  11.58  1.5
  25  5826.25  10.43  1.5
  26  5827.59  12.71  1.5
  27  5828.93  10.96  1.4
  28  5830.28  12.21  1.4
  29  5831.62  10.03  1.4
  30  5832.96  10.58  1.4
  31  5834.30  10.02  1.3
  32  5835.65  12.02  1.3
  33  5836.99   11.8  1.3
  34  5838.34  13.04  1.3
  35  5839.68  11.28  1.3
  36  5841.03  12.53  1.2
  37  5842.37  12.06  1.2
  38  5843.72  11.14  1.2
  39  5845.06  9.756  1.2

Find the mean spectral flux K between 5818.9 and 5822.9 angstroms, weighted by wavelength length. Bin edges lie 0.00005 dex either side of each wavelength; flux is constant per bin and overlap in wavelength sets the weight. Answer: 11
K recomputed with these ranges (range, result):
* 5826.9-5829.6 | 11.8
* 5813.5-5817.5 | 11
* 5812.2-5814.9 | 11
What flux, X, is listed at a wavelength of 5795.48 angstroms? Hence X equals 11.4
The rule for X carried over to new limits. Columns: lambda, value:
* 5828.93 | 10.96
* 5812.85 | 11.48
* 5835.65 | 12.02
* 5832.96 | 10.58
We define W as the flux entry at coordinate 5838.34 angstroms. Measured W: 13.04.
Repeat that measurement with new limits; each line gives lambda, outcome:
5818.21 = 13.3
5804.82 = 7.889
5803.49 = 10.33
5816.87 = 12.25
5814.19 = 10.59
